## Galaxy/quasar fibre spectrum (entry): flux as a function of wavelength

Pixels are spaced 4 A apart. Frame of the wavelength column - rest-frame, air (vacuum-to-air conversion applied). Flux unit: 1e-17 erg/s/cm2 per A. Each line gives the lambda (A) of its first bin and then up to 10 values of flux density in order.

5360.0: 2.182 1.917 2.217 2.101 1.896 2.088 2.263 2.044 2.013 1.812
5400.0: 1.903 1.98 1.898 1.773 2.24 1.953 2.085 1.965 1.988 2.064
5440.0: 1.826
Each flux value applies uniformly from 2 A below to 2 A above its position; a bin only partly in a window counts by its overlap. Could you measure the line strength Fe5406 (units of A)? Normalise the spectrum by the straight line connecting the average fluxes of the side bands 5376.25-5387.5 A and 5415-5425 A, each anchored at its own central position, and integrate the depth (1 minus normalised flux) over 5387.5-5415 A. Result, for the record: 2.28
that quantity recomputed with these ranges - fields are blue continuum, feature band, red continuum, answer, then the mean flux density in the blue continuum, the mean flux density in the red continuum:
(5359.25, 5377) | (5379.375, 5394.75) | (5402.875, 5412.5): -0.8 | 2.06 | 1.89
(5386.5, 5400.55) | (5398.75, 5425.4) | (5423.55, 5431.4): 0.0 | 1.94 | 2.01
